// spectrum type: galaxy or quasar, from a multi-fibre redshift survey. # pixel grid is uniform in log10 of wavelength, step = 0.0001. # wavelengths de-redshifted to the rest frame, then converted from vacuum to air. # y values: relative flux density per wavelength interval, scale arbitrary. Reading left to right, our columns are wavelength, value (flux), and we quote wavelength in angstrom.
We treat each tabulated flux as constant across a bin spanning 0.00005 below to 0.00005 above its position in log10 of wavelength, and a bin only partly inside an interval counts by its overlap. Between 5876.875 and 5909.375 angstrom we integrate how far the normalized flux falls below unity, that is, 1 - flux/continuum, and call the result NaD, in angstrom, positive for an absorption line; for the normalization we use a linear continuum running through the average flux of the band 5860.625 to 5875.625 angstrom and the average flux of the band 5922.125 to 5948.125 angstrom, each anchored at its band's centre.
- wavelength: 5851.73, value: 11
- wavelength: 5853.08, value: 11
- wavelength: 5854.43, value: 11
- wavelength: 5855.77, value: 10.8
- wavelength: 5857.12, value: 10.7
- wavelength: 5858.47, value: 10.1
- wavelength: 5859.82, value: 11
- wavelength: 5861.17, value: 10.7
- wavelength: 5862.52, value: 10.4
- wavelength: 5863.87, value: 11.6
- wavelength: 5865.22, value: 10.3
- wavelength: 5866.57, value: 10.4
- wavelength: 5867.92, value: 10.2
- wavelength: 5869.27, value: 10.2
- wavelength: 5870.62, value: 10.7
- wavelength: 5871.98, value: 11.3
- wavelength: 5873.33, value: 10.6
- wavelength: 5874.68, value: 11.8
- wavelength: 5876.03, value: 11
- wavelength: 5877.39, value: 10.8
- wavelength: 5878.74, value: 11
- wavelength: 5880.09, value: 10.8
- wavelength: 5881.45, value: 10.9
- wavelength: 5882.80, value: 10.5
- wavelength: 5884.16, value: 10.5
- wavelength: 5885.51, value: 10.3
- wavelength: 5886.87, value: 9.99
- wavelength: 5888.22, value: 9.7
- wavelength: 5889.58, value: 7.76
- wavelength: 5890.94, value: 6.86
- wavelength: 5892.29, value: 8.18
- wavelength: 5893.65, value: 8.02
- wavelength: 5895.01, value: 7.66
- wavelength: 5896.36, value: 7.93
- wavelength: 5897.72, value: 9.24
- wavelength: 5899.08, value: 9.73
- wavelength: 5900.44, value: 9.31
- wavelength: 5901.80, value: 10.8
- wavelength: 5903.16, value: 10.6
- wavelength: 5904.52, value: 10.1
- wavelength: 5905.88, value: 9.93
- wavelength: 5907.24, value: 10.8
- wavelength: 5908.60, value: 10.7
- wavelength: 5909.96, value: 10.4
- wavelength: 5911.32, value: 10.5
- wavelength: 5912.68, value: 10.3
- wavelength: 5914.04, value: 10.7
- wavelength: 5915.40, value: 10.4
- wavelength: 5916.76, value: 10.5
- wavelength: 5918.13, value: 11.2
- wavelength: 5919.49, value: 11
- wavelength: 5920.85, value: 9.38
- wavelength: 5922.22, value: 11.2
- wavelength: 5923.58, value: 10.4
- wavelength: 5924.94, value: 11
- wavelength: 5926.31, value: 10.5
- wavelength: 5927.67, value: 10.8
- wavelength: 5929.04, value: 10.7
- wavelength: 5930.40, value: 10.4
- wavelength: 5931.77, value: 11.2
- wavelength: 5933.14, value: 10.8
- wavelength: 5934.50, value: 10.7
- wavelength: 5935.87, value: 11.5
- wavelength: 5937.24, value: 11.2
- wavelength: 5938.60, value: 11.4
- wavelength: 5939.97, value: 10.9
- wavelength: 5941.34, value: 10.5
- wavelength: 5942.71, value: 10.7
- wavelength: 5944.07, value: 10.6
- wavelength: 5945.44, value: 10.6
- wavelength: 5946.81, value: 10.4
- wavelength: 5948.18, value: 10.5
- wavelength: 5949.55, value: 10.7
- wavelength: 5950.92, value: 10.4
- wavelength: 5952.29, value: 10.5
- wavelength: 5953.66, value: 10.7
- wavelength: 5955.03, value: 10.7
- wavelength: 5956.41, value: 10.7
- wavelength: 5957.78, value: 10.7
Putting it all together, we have 3.33 angstrom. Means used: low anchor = 10.8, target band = 9.67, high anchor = 10.8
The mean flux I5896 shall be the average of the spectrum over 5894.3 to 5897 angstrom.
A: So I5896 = 7.81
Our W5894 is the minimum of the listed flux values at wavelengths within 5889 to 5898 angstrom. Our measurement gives 6.86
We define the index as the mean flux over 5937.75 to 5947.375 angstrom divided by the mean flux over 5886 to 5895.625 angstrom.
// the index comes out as 1.29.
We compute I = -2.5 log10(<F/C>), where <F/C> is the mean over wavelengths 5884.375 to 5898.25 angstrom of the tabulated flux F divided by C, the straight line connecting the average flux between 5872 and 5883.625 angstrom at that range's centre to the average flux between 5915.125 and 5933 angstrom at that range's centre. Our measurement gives 0.25 mag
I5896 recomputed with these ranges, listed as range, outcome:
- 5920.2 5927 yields 10.5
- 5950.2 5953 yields 10.5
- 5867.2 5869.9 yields 10.2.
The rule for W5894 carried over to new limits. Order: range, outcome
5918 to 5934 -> 9.38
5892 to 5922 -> 7.66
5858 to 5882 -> 10.1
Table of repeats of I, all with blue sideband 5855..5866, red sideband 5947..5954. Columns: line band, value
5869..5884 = -0.02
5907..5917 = 0.01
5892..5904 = 0.17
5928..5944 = -0.03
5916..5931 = -0.01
